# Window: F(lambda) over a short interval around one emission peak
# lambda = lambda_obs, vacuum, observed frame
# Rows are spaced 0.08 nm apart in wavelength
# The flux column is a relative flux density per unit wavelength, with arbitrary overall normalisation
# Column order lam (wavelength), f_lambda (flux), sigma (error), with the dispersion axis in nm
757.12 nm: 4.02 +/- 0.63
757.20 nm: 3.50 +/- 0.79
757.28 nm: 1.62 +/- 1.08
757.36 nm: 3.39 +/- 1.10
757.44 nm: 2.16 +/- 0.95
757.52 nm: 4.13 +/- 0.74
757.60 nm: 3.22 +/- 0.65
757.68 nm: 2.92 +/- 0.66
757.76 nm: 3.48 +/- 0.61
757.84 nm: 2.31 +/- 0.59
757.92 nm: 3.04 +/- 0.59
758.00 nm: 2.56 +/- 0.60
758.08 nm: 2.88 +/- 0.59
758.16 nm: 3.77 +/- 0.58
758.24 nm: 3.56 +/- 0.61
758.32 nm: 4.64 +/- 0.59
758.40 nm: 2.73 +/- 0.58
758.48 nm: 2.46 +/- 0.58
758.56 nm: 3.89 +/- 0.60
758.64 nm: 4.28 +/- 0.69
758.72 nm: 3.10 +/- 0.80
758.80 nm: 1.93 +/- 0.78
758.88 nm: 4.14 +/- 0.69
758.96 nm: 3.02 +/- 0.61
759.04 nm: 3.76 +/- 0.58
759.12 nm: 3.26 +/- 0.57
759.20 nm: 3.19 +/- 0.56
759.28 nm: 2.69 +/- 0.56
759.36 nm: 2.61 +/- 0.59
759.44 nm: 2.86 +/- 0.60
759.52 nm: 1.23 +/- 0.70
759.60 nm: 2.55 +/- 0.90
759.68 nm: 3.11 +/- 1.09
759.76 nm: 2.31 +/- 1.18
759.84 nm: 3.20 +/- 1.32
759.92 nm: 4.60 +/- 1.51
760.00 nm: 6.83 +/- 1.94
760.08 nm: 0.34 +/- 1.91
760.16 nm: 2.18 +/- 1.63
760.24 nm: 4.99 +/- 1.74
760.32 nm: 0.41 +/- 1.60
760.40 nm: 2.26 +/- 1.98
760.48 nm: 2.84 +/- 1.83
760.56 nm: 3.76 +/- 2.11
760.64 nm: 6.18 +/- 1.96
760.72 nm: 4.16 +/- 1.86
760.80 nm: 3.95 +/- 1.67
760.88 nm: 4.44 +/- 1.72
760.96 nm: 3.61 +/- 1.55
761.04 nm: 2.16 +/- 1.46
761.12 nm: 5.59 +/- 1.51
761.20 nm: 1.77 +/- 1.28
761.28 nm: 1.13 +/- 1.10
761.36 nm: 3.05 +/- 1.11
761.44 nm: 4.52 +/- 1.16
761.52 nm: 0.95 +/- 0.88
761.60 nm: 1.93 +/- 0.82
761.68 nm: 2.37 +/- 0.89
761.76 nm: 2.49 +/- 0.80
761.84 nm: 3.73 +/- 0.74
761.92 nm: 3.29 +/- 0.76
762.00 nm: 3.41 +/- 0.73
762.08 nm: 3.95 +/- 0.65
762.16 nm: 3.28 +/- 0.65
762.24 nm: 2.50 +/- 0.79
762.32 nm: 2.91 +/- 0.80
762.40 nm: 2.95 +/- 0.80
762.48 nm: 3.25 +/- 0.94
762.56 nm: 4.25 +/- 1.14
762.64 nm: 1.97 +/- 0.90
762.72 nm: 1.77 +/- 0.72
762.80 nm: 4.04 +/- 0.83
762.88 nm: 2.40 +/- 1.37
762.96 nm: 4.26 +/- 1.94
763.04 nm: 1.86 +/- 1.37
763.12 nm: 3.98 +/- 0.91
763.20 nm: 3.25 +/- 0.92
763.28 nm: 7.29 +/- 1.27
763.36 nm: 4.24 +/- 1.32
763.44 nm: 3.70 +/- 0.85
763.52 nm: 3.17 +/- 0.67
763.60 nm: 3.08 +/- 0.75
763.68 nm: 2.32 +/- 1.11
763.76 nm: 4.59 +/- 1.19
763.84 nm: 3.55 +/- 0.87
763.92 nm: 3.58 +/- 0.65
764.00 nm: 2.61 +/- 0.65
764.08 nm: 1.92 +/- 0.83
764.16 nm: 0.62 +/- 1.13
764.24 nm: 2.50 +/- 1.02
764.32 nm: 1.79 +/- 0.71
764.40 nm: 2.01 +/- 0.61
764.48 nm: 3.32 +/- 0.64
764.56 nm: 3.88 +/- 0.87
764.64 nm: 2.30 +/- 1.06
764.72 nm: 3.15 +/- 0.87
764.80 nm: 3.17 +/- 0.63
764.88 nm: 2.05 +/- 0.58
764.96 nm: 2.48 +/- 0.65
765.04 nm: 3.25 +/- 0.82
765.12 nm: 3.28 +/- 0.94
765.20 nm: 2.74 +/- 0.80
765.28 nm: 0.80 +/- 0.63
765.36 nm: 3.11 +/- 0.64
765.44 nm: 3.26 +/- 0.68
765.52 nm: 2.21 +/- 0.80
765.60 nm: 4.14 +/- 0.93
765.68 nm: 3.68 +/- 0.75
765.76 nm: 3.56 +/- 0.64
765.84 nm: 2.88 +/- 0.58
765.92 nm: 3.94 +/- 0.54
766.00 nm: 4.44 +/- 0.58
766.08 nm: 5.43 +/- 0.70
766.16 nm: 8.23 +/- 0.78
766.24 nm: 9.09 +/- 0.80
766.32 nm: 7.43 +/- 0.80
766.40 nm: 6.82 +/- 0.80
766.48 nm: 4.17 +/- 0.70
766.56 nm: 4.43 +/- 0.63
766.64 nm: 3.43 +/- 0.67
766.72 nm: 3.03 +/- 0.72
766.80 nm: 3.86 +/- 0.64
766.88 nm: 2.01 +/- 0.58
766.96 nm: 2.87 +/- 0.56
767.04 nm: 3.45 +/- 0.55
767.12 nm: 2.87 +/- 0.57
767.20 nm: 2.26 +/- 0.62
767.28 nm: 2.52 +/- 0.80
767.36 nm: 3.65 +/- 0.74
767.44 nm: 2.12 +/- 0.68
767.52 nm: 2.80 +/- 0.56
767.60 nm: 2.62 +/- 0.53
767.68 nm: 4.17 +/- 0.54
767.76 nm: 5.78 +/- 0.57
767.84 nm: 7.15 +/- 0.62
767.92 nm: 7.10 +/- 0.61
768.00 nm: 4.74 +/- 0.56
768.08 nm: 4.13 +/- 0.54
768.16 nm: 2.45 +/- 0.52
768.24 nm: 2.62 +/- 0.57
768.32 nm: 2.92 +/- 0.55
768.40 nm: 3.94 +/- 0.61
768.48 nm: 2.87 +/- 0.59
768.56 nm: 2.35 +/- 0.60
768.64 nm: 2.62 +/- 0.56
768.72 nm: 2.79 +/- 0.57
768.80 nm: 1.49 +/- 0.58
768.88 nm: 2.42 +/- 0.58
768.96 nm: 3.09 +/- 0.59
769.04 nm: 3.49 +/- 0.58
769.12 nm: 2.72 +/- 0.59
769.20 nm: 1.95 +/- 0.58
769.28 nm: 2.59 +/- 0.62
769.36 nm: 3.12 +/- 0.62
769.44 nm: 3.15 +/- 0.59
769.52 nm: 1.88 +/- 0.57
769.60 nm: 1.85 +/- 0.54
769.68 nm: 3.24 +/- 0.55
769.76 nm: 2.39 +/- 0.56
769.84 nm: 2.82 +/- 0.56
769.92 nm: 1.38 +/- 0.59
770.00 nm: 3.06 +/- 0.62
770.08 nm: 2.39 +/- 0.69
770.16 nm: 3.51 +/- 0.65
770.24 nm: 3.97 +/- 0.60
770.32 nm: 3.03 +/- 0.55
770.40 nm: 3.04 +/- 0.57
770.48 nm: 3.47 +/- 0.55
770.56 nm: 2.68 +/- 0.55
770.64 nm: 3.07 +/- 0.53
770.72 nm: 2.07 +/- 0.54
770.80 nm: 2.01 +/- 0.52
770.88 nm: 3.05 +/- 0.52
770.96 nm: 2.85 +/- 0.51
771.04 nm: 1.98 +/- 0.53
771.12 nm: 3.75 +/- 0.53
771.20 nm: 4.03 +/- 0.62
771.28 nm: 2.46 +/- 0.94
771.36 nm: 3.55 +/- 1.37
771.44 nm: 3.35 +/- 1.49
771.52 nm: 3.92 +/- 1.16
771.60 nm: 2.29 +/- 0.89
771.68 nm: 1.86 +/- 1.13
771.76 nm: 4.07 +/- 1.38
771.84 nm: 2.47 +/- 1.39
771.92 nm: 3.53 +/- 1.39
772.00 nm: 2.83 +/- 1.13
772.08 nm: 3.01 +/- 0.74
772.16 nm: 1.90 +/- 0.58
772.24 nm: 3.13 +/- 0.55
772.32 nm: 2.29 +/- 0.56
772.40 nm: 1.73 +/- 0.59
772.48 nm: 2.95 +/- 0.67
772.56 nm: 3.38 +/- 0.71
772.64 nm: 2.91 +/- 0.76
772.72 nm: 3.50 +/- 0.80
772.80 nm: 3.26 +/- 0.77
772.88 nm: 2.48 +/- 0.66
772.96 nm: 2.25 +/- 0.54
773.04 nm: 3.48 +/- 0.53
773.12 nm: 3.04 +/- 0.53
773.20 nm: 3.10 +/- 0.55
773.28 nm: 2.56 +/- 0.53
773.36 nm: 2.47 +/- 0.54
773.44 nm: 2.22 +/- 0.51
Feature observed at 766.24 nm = [S II] 6716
